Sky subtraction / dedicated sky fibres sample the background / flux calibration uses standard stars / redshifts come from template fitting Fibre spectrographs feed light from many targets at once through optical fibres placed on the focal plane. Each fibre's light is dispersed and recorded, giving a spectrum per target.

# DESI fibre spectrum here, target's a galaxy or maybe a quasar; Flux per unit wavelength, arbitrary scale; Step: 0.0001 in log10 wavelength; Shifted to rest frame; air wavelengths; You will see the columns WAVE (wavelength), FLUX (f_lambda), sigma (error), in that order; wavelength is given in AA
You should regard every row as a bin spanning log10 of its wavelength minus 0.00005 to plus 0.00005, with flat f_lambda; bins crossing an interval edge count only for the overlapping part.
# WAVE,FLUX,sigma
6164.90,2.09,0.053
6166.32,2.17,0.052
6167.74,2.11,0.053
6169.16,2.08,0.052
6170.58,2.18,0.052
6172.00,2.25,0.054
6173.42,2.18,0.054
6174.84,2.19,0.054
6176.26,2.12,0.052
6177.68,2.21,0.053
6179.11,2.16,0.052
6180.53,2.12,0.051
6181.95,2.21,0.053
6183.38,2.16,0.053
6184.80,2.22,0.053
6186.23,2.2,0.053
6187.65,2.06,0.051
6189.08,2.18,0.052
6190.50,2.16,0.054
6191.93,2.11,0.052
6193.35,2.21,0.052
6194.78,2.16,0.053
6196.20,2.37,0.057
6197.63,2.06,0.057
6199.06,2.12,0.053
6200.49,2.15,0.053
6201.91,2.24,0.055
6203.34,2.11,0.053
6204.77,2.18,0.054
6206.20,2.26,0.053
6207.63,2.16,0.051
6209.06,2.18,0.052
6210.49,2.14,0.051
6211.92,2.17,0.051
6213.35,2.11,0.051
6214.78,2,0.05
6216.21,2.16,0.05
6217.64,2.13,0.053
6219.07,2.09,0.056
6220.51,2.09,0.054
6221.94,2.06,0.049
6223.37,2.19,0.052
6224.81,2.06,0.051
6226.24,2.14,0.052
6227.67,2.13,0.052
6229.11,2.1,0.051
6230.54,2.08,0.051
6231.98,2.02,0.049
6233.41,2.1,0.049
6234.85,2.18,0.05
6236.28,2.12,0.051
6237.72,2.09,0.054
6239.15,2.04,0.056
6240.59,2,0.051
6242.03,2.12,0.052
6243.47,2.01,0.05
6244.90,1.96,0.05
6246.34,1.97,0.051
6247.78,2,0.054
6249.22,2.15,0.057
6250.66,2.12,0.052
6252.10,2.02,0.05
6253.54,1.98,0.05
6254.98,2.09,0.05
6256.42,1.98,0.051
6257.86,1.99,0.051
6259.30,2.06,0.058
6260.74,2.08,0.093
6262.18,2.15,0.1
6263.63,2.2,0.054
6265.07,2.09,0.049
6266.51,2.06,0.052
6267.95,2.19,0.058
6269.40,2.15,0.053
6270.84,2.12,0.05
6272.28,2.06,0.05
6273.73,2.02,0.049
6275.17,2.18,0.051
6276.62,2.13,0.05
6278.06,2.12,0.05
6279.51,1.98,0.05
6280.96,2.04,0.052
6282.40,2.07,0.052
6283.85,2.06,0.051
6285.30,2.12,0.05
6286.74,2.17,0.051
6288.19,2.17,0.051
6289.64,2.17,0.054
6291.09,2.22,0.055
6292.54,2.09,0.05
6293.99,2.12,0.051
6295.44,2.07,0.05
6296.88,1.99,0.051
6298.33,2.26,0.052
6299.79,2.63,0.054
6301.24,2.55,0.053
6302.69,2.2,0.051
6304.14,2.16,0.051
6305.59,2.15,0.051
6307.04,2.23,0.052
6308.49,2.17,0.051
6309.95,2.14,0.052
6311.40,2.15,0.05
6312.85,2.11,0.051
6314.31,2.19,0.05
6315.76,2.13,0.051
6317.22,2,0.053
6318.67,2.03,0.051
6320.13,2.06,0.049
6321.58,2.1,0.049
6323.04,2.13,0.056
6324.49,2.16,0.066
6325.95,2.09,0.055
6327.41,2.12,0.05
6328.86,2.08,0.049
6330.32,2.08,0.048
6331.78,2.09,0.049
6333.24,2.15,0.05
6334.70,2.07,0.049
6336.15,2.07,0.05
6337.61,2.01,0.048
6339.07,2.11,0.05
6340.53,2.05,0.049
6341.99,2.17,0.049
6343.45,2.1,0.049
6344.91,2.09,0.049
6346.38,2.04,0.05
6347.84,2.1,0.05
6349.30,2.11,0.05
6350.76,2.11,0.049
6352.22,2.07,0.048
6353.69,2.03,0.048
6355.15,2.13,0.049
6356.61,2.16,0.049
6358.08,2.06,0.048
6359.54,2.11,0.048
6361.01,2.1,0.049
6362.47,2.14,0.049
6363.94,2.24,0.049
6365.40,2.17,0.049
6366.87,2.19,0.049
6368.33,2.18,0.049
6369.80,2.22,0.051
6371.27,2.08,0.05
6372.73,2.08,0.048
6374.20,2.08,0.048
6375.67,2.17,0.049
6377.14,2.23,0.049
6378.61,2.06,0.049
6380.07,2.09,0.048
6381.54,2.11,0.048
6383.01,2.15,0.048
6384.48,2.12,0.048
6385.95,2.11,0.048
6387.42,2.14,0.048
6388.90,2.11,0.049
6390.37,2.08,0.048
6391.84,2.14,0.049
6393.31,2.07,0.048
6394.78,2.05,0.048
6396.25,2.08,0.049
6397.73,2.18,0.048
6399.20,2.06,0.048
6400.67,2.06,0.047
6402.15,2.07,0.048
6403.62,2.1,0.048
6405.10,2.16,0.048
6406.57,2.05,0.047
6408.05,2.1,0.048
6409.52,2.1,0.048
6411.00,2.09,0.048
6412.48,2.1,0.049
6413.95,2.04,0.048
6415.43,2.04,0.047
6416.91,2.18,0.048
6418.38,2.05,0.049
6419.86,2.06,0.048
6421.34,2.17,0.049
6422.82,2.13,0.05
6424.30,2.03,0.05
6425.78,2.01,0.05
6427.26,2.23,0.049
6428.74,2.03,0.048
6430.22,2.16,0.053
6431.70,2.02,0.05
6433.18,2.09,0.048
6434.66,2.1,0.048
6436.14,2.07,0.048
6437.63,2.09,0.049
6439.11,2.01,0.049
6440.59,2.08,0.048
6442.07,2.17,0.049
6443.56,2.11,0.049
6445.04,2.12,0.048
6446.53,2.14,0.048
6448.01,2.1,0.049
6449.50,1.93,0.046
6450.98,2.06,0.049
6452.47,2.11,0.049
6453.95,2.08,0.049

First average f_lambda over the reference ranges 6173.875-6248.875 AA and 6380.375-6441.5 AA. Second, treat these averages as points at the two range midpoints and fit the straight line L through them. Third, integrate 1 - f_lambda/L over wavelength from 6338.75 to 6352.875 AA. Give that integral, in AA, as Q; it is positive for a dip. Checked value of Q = 0.1 AA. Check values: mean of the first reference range 2.13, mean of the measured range 2.09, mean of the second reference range 2.09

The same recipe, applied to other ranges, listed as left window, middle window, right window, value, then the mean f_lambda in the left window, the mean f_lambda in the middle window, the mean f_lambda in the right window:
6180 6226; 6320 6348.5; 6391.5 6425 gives 0.2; 2.15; 2.09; 2.09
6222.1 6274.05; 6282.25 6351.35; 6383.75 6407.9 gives -1.6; 2.08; 2.13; 2.1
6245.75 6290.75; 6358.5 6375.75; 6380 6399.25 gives -0.3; 2.09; 2.14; 2.11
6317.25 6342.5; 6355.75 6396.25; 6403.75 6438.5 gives -0.7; 2.09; 2.13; 2.09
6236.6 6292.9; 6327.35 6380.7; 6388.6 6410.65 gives -0.6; 2.08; 2.11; 2.09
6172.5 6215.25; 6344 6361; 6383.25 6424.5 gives 0.2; 2.16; 2.09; 2.1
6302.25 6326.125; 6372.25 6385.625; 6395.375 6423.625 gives -0.1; 2.13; 2.12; 2.1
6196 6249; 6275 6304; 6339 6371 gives -0.7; 2.11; 2.17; 2.12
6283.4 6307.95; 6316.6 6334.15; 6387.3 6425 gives 0.6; 2.2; 2.09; 2.09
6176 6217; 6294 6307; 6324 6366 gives -0.7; 2.16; 2.24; 2.1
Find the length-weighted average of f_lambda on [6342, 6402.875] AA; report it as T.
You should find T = 2.11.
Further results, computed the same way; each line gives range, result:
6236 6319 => 2.11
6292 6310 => 2.22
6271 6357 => 2.12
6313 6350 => 2.09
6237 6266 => 2.06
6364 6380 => 2.15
